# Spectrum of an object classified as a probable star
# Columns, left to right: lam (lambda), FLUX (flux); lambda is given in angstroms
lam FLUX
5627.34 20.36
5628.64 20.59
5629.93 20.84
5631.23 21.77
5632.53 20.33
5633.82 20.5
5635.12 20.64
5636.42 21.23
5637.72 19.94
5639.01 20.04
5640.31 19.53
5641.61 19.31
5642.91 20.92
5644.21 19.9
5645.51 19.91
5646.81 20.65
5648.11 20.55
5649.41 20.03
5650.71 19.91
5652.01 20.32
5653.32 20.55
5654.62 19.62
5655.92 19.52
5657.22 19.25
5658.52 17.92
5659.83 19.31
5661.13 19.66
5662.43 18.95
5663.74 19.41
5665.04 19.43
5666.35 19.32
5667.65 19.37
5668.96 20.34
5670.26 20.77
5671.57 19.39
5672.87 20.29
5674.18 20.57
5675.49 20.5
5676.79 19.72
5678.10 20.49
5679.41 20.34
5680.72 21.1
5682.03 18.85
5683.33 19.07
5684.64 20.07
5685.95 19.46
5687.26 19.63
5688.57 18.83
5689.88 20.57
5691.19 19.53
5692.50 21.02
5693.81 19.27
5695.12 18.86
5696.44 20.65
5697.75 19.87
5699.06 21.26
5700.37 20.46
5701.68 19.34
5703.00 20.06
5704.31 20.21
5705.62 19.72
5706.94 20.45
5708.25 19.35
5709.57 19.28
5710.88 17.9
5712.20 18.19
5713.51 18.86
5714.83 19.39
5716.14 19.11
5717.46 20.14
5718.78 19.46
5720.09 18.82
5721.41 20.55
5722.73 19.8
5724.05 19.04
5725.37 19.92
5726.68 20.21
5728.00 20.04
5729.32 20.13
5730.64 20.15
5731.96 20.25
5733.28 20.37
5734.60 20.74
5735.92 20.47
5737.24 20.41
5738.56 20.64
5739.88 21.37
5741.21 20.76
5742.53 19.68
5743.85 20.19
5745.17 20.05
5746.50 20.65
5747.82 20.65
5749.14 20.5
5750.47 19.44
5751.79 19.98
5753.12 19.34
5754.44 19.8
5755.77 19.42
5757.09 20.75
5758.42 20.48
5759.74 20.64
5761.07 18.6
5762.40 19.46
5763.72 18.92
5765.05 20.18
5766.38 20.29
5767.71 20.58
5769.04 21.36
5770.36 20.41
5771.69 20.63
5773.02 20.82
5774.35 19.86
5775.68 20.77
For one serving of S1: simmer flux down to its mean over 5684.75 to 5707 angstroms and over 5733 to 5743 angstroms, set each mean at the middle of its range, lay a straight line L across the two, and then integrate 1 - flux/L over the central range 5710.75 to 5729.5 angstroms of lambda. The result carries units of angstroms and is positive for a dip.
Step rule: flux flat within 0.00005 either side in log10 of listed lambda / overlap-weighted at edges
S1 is 0.8 angstroms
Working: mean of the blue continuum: 19.9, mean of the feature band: 19.5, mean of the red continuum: 20.6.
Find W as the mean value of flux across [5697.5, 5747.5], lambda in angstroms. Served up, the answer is 19.9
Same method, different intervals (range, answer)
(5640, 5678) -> 19.8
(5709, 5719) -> 19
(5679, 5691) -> 19.8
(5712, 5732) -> 19.6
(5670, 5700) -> 20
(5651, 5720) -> 19.7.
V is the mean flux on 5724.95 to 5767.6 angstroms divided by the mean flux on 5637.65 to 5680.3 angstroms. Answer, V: 1.0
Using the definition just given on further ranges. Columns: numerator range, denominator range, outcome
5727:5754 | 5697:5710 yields 1.01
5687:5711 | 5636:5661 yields 1.00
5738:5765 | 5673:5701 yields 1.00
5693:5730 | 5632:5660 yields 0.98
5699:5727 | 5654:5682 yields 0.99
